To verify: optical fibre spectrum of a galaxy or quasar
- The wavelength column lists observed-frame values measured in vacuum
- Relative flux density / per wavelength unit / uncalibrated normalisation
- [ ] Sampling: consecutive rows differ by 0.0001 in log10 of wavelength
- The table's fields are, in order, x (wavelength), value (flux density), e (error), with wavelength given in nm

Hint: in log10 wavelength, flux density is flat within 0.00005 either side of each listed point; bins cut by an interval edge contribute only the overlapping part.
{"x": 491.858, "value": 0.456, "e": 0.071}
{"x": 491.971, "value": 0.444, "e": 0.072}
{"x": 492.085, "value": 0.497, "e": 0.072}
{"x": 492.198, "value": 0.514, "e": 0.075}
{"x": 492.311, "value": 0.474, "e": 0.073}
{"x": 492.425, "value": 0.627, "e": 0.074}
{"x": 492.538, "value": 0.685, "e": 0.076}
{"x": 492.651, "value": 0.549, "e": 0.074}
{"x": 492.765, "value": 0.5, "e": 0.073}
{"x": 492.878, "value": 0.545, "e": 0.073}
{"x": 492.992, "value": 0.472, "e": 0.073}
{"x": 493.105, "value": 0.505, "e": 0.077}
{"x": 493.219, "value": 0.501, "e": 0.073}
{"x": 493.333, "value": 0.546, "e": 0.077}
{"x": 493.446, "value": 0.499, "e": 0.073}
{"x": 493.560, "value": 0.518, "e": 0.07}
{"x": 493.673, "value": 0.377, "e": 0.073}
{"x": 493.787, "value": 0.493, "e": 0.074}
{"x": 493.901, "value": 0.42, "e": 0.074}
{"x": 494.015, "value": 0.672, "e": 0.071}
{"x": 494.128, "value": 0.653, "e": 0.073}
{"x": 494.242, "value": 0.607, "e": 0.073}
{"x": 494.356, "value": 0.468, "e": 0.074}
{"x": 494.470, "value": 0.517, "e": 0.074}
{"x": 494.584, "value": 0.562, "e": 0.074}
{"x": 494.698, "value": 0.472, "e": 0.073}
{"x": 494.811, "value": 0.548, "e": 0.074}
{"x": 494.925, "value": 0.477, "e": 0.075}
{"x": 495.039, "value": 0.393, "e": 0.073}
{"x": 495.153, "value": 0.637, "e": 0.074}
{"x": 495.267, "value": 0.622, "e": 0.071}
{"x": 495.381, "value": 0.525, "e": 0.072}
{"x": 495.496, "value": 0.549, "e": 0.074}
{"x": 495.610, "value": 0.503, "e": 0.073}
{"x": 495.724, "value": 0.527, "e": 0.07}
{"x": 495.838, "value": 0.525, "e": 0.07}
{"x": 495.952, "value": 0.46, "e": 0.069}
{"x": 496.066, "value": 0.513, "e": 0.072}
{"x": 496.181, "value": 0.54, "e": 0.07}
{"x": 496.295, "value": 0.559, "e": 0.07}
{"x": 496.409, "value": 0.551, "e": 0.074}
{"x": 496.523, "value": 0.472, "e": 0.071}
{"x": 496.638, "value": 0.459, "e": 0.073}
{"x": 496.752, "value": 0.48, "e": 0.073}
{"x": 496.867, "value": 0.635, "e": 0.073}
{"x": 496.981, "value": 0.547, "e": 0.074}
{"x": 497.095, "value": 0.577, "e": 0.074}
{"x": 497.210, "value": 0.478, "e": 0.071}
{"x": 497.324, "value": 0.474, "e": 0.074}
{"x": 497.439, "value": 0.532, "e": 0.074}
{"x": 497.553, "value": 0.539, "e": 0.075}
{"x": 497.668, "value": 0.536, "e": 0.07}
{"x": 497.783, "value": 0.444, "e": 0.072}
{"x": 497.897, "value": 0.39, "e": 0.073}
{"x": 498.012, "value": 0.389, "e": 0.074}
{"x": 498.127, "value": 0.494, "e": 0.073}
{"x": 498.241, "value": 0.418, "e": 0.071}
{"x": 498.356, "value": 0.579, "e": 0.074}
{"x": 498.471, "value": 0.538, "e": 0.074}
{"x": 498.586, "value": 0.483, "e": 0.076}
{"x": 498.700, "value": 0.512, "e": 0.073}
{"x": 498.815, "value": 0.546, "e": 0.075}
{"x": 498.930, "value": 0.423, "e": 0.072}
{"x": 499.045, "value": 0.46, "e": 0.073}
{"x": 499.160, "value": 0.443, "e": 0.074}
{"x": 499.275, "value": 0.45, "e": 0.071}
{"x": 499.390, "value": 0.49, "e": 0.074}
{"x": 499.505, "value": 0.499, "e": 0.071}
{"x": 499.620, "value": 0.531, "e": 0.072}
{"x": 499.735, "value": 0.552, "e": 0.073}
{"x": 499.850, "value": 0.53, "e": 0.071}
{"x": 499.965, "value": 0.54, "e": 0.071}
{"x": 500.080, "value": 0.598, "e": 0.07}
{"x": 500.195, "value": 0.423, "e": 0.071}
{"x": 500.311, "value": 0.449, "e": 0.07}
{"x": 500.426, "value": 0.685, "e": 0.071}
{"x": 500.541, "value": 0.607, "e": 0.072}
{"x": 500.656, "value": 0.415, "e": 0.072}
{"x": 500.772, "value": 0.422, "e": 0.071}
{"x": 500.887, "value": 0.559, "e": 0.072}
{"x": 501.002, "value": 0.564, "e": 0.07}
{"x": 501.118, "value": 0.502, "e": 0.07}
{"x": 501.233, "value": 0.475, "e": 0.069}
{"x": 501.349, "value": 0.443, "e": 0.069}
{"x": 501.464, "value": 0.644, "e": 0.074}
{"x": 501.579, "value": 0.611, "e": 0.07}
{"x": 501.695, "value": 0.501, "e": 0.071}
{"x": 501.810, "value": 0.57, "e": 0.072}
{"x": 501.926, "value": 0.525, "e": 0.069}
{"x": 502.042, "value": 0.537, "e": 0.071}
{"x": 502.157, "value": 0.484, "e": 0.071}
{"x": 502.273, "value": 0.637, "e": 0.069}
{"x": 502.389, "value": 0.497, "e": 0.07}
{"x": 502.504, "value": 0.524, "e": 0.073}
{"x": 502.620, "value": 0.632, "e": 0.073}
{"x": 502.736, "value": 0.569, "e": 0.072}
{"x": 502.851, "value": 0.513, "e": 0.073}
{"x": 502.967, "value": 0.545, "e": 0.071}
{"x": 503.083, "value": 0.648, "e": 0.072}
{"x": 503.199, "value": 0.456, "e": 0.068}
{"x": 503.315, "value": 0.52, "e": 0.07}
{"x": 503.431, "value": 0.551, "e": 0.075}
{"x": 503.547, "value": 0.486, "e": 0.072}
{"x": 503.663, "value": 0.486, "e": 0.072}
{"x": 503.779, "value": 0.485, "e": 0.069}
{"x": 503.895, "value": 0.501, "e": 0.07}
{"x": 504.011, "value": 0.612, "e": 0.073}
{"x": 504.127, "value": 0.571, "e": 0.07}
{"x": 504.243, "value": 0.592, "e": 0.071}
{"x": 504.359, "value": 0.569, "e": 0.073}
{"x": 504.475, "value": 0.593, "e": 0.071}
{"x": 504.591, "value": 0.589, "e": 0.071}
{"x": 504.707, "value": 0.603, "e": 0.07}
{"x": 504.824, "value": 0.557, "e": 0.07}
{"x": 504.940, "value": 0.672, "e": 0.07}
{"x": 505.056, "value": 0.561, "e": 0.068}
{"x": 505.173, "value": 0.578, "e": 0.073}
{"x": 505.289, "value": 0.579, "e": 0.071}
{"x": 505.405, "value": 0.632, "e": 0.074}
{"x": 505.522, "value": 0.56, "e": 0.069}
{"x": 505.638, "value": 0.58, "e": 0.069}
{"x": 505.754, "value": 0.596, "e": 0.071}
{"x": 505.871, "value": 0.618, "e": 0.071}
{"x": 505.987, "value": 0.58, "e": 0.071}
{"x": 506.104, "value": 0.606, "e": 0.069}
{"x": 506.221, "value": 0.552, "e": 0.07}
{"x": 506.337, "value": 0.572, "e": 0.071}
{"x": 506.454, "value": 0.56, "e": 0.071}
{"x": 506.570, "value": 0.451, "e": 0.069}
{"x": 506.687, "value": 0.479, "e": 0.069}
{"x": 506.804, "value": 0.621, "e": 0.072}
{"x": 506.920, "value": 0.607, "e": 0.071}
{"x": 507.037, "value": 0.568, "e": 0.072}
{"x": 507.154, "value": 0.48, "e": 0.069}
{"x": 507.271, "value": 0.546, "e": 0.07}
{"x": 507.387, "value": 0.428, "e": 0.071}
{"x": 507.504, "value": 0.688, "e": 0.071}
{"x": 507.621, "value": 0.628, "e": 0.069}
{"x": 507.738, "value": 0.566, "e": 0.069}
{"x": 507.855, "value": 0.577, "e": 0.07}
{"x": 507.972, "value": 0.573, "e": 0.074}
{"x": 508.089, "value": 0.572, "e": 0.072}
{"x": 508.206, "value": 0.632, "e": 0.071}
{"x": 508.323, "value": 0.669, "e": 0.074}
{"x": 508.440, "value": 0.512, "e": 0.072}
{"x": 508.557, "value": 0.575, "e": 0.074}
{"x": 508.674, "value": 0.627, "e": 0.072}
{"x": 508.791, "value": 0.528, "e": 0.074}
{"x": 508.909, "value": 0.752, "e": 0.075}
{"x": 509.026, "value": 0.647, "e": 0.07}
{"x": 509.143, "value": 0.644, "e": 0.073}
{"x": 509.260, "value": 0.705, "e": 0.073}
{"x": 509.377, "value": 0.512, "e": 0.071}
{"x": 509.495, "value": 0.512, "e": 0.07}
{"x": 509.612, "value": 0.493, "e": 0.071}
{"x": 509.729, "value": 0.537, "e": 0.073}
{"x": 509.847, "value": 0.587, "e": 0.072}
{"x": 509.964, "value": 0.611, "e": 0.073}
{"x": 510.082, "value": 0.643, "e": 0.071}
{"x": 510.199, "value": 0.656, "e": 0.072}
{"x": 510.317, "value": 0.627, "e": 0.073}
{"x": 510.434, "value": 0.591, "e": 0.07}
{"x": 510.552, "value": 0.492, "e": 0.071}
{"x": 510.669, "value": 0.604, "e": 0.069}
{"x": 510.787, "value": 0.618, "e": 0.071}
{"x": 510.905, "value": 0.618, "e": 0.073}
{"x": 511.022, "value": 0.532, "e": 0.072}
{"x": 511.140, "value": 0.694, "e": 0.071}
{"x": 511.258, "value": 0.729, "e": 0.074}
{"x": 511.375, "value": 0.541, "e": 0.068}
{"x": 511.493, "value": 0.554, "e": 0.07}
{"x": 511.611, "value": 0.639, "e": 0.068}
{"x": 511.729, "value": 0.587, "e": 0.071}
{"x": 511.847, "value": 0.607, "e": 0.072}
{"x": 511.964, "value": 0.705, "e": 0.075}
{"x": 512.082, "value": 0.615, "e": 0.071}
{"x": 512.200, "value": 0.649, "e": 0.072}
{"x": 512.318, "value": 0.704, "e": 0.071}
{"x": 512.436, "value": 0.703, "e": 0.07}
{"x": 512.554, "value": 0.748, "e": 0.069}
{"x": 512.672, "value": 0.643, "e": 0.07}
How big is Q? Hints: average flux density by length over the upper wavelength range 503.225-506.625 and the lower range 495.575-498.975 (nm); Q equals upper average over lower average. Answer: 1.12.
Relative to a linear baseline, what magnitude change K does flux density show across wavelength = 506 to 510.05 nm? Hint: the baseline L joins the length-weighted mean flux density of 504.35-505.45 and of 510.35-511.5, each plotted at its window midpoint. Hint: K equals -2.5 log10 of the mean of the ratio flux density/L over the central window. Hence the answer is 0.037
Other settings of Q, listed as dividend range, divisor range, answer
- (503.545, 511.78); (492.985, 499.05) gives 1.14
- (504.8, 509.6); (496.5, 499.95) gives 1.17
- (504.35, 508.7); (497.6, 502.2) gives 1.14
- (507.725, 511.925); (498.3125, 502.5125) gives 1.15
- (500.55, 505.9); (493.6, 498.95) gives 1.07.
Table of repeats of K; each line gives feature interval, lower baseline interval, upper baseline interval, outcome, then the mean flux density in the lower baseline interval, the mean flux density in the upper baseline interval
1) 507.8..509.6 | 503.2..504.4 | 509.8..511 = -0.03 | 0.533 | 0.603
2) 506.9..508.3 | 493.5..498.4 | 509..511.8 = 0.02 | 0.514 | 0.598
